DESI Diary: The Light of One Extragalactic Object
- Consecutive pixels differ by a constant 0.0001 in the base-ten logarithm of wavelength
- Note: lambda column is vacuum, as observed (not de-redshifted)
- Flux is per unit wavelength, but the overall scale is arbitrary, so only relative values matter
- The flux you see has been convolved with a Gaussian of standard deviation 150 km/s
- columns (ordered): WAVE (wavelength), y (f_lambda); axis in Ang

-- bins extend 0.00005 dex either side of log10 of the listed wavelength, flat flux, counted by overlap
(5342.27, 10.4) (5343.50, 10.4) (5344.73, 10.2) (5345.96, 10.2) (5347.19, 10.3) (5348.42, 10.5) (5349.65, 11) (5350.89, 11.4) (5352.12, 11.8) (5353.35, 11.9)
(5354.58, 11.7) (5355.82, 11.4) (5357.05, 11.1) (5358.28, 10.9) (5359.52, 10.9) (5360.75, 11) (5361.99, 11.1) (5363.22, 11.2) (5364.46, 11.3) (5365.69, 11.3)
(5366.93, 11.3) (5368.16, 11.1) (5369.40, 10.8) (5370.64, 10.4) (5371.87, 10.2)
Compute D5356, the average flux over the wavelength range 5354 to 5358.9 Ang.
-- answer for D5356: 11.3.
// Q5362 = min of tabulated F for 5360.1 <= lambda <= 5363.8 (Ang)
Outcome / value 11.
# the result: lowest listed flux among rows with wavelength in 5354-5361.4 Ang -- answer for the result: 10.9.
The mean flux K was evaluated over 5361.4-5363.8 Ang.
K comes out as 11.2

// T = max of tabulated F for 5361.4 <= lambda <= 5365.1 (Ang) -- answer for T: 11.3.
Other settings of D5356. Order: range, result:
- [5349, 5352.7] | 11.4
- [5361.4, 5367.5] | 11.2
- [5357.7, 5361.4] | 10.9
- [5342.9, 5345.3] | 10.3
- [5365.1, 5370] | 11.1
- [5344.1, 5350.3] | 10.4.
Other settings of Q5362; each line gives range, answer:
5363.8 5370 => 10.8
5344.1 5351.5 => 10.2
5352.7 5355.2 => 11.7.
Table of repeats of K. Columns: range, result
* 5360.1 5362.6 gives 11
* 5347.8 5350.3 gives 10.7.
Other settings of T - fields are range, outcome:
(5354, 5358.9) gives 11.7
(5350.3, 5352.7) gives 11.8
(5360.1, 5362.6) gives 11.1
